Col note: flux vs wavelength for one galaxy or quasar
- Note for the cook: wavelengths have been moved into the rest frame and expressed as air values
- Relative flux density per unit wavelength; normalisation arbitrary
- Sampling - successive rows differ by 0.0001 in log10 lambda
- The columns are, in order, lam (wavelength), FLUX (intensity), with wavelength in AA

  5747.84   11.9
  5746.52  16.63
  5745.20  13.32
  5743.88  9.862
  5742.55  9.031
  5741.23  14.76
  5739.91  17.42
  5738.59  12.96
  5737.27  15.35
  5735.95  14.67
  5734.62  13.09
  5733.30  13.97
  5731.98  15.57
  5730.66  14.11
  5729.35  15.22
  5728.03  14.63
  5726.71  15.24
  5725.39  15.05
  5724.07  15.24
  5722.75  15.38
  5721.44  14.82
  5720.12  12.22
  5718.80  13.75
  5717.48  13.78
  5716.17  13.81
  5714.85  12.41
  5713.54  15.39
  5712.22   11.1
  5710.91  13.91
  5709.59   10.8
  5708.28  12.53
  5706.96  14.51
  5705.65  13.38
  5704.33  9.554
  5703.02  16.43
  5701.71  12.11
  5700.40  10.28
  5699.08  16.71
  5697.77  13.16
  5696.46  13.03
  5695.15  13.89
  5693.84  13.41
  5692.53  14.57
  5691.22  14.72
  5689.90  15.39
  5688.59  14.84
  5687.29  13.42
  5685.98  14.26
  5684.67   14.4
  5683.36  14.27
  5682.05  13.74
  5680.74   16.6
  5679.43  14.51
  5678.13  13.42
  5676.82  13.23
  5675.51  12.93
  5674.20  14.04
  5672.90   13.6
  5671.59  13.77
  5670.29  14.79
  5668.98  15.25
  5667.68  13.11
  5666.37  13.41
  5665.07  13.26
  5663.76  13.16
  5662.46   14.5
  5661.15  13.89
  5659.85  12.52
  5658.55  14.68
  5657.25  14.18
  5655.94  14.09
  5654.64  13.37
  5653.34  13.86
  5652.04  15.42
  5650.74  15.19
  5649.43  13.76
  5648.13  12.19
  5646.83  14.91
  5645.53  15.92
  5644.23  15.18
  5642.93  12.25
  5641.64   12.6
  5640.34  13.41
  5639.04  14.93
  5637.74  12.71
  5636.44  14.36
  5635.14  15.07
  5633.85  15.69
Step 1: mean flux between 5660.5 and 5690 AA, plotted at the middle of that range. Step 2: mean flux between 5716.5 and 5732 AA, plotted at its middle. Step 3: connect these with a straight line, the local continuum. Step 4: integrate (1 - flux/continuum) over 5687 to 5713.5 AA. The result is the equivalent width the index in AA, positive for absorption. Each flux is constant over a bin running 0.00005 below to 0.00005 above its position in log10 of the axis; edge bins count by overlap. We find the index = 1.6 AA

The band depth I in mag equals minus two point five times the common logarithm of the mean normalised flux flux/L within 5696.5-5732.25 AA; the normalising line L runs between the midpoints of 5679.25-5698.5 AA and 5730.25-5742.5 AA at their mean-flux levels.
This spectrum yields 0.05 mag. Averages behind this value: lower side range 14.3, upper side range 14.4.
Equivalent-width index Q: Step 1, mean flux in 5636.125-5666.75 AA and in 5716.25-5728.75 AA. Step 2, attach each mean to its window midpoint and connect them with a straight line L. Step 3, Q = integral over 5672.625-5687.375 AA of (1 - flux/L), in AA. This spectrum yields 0.0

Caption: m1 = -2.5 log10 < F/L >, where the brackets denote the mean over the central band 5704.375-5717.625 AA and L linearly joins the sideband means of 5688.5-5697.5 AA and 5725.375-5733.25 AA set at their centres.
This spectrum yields 0.12 mag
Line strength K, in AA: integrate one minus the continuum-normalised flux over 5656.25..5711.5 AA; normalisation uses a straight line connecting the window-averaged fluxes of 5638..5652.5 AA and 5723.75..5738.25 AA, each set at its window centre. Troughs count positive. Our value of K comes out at 2.29 AA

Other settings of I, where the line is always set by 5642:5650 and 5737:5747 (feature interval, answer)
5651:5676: 0.000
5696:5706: 0.055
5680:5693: -0.061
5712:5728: -0.036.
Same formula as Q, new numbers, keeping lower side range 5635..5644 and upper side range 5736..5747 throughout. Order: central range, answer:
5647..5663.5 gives -0.4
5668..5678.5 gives -0.2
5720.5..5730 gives -0.9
